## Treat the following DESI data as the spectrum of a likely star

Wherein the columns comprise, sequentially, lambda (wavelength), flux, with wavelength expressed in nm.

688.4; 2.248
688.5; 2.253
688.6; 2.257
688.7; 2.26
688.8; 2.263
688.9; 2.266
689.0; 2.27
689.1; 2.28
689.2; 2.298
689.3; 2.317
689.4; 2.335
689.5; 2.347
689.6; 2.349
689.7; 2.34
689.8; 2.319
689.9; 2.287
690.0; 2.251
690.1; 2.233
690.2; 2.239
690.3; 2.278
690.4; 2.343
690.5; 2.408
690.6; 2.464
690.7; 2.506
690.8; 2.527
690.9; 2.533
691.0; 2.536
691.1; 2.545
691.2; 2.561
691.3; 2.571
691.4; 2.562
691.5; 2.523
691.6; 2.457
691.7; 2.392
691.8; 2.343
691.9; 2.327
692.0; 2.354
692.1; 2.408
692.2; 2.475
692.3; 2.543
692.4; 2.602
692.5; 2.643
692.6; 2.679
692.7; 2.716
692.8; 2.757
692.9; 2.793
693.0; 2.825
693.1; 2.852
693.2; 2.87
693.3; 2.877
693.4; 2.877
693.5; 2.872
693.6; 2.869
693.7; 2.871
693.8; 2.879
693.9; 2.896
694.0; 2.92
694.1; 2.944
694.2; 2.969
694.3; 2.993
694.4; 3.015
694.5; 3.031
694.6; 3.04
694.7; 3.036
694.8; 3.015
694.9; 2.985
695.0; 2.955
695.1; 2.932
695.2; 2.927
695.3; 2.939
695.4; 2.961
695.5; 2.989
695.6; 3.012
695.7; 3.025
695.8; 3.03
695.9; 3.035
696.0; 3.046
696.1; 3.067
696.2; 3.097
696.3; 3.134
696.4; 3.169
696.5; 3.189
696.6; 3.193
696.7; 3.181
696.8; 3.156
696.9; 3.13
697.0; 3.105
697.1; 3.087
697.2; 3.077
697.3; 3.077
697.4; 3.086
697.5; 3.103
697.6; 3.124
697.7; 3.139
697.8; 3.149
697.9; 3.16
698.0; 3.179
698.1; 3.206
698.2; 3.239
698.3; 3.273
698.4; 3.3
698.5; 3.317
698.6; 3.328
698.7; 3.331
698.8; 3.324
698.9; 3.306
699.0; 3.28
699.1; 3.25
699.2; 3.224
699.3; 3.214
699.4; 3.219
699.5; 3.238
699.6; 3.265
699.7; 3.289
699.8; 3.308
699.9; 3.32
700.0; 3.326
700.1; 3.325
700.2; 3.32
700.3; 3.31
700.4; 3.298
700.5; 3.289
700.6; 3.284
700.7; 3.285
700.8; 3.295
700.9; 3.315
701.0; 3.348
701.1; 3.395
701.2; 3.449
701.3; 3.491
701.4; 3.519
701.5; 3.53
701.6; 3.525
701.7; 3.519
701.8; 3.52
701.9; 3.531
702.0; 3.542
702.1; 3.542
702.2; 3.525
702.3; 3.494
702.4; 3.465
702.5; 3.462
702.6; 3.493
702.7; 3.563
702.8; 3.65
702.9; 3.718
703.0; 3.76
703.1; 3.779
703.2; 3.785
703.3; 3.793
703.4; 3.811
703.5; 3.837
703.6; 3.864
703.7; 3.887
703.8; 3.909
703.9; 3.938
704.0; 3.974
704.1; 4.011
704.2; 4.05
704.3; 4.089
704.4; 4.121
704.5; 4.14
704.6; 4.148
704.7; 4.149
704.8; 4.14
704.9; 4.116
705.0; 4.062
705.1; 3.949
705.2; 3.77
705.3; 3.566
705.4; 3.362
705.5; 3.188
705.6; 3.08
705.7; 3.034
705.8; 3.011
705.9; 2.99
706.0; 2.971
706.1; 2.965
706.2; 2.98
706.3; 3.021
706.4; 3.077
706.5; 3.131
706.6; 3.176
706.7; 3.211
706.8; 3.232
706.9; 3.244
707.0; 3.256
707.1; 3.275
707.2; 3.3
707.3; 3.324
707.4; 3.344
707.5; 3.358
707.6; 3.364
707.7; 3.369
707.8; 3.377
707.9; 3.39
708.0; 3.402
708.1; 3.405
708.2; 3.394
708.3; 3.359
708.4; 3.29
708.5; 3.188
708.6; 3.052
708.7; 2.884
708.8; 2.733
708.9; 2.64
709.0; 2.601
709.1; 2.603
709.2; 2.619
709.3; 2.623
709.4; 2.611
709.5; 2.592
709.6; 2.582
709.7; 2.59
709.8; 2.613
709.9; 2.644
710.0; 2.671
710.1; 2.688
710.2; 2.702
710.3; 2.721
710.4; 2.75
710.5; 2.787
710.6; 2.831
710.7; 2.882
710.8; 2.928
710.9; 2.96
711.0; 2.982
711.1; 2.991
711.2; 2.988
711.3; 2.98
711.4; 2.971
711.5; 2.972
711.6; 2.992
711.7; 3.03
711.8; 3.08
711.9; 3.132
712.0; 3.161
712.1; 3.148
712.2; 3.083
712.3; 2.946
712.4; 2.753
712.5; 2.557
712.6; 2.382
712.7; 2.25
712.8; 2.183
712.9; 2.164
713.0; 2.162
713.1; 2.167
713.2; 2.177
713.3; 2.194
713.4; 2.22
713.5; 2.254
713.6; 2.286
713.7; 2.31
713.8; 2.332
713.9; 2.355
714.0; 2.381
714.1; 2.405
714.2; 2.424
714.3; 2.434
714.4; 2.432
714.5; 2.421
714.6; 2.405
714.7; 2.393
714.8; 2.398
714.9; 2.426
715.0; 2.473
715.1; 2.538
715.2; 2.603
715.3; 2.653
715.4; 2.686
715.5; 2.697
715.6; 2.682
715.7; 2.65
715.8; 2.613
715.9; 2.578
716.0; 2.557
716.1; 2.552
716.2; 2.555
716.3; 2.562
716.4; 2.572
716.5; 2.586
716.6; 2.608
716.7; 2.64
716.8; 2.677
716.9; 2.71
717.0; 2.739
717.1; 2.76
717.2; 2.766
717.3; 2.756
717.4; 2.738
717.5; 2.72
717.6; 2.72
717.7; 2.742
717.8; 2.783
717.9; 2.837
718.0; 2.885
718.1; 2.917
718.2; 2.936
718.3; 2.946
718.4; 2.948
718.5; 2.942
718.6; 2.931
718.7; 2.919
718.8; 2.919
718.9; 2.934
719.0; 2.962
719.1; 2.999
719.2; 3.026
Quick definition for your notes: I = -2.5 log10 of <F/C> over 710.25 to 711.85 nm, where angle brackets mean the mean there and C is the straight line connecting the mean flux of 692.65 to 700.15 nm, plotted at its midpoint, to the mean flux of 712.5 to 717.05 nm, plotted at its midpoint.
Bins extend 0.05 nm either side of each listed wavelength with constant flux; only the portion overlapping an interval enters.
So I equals -0.14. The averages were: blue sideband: 3.08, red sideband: 2.46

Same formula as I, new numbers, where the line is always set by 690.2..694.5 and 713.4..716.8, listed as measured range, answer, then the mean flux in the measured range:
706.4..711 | -0.178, 2.99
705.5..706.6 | -0.187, 3.04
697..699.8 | -0.226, 3.21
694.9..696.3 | -0.145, 3.01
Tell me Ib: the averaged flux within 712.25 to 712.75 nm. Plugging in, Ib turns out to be 2.58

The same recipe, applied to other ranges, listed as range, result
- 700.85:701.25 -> 3.38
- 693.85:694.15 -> 2.92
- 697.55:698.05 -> 3.15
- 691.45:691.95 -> 2.41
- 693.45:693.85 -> 2.87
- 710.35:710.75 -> 2.81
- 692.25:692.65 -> 2.62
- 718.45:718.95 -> 2.93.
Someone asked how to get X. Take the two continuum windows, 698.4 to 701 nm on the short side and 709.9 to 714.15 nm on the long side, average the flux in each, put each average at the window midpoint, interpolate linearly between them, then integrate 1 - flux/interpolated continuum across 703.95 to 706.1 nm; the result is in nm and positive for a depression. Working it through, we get -0.48 nm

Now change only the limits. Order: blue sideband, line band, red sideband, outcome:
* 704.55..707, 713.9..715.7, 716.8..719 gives 0.290 nm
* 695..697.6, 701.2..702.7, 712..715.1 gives -0.342 nm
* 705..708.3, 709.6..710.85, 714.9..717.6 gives 0.128 nm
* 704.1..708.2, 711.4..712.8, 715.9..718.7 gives 0.099 nm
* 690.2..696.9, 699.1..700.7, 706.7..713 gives -0.244 nm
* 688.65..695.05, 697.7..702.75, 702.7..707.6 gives -0.223 nm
